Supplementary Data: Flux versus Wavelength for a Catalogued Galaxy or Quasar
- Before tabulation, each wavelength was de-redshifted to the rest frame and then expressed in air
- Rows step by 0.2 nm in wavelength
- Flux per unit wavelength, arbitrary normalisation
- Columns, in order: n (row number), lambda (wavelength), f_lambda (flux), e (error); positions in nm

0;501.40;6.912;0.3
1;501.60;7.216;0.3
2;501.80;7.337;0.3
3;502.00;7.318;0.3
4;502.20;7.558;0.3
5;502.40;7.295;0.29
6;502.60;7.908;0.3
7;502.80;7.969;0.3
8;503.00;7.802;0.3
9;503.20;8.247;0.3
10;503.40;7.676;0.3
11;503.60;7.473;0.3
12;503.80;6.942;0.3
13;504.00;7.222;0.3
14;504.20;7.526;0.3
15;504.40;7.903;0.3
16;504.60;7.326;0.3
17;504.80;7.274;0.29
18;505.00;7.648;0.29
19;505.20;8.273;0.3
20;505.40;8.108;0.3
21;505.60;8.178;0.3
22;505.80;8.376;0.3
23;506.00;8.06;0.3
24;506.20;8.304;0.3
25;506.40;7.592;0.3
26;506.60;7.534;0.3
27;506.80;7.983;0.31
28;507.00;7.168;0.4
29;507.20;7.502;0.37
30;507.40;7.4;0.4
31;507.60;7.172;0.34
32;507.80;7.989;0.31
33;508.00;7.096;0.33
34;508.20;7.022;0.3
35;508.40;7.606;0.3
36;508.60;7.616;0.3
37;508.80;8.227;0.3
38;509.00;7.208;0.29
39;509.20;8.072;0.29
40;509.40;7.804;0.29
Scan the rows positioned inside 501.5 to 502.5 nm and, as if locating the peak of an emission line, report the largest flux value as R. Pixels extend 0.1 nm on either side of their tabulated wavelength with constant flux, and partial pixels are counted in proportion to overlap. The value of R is 7.558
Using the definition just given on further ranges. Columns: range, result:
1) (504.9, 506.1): 8.376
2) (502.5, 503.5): 8.247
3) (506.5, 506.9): 7.983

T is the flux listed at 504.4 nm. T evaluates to 7.903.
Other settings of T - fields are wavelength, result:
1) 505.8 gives 8.376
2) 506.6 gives 7.534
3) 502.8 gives 7.969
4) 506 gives 8.06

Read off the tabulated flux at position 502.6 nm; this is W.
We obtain 7.908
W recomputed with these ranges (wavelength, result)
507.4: 7.4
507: 7.168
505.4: 8.108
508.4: 7.606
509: 7.208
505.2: 8.273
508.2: 7.022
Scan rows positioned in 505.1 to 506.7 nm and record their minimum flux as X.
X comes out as 7.534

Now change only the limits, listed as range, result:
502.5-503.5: 7.676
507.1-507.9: 7.172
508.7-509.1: 7.208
